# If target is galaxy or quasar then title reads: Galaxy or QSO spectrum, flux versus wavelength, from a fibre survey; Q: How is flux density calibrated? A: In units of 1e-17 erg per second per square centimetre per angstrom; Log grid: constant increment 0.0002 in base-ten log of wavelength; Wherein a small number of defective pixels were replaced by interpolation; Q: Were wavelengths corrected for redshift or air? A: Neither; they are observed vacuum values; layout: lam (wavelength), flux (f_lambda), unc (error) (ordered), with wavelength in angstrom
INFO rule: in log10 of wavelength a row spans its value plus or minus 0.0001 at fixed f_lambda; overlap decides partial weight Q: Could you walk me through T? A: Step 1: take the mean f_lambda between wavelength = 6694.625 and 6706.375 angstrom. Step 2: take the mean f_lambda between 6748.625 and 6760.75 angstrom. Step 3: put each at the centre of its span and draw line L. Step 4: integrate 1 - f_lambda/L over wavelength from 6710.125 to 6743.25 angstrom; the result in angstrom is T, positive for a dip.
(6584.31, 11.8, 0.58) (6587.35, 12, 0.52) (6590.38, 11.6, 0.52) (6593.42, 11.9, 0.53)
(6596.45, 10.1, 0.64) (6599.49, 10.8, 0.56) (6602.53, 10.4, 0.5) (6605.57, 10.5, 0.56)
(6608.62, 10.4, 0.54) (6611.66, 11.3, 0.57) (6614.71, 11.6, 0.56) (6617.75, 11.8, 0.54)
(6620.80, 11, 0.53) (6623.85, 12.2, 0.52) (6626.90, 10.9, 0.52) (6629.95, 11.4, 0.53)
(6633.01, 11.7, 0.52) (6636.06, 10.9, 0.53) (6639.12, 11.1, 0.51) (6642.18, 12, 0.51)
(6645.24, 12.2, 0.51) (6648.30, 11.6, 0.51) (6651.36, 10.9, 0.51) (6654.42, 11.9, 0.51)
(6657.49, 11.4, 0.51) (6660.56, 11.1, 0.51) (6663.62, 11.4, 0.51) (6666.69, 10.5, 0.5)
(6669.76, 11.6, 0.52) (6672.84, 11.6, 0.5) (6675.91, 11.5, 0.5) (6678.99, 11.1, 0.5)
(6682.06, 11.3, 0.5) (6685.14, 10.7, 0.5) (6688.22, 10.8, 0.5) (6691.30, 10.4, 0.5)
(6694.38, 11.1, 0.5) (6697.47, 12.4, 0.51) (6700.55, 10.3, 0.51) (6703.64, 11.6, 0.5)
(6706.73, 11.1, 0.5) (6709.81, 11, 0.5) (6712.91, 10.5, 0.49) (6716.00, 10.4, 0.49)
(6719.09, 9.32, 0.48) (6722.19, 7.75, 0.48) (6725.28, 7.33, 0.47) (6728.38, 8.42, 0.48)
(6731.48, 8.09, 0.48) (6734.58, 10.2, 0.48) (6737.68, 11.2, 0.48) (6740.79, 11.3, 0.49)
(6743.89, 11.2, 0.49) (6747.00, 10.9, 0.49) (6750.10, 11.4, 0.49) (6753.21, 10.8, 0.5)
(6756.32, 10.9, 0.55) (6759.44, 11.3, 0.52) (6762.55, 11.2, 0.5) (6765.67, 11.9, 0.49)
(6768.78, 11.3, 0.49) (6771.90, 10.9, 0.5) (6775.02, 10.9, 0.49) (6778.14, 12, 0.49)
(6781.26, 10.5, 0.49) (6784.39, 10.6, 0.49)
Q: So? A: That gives 4.9 angstrom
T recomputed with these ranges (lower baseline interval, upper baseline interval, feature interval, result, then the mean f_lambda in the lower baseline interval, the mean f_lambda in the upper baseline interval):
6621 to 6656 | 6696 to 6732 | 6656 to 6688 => -1.2 angstrom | 11.5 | 9.89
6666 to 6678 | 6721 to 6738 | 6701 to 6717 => -2.1 angstrom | 11.3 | 8.69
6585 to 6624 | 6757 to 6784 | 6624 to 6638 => -0.2 angstrom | 11.2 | 11.2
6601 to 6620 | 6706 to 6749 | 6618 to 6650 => -2.2 angstrom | 11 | 9.9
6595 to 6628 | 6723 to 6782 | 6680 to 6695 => -0.1 angstrom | 11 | 10.6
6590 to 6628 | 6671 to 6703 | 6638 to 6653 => -0.6 angstrom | 11.1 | 11.1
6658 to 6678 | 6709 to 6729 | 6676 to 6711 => -2.9 angstrom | 11.3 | 9.22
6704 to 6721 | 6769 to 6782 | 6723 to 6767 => 1.8 angstrom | 10.5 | 11.1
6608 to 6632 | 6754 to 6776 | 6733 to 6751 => 0.3 angstrom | 11.4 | 11.2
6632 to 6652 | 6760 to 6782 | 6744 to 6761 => 0.4 angstrom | 11.5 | 11.3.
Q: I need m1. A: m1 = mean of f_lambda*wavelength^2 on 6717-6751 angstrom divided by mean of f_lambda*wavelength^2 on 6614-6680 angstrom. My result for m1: 0.9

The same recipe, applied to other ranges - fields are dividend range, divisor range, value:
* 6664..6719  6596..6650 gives 1.00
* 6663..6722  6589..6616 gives 1.02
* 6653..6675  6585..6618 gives 1.04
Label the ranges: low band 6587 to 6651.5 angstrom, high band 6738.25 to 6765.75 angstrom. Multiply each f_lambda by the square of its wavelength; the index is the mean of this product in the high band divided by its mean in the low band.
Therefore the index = 1.0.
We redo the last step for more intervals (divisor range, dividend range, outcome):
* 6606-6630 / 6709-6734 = 0.83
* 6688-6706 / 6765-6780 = 1.04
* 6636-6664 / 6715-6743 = 0.83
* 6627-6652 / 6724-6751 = 0.90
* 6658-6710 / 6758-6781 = 1.04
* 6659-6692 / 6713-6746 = 0.88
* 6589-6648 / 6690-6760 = 0.95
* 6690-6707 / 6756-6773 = 1.03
